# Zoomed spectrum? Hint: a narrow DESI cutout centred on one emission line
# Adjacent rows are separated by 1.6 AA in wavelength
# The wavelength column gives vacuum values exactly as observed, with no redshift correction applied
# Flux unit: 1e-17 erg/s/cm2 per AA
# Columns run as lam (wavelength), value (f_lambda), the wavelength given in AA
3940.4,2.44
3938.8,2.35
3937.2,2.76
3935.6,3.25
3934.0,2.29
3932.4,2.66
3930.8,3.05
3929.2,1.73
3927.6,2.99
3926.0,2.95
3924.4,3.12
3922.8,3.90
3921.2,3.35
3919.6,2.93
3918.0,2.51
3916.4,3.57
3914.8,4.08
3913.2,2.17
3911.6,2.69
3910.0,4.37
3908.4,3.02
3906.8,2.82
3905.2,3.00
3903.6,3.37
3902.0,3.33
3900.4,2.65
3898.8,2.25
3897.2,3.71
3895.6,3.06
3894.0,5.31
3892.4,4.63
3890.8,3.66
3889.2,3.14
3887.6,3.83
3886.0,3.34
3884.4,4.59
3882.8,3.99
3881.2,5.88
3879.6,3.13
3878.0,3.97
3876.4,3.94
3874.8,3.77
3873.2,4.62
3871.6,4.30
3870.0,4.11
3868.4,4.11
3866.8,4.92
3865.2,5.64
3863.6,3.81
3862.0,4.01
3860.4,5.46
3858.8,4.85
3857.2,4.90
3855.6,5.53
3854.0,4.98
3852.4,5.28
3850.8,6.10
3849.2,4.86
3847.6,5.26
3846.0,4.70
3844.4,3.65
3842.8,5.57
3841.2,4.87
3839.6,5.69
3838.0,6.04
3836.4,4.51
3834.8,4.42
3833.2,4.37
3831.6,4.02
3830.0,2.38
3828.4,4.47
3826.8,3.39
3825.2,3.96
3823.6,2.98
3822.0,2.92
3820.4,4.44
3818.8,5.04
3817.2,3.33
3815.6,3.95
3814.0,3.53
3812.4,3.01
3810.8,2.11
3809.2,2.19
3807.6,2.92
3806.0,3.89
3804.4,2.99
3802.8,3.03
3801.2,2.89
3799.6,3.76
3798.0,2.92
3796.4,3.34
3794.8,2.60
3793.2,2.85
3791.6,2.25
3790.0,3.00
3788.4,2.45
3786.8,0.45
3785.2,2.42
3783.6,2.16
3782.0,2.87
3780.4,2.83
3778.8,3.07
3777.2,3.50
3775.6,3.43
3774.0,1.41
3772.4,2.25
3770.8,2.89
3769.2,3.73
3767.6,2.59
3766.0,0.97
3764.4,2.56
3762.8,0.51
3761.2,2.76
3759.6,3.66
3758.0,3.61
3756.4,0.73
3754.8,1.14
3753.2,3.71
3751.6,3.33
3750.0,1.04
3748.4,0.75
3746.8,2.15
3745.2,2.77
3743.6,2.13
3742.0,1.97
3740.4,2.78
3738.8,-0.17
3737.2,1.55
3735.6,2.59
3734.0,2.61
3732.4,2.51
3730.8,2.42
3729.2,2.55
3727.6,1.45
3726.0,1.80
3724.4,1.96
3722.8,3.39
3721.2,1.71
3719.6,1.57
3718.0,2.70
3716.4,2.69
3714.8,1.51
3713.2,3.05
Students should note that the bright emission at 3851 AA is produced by C IV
